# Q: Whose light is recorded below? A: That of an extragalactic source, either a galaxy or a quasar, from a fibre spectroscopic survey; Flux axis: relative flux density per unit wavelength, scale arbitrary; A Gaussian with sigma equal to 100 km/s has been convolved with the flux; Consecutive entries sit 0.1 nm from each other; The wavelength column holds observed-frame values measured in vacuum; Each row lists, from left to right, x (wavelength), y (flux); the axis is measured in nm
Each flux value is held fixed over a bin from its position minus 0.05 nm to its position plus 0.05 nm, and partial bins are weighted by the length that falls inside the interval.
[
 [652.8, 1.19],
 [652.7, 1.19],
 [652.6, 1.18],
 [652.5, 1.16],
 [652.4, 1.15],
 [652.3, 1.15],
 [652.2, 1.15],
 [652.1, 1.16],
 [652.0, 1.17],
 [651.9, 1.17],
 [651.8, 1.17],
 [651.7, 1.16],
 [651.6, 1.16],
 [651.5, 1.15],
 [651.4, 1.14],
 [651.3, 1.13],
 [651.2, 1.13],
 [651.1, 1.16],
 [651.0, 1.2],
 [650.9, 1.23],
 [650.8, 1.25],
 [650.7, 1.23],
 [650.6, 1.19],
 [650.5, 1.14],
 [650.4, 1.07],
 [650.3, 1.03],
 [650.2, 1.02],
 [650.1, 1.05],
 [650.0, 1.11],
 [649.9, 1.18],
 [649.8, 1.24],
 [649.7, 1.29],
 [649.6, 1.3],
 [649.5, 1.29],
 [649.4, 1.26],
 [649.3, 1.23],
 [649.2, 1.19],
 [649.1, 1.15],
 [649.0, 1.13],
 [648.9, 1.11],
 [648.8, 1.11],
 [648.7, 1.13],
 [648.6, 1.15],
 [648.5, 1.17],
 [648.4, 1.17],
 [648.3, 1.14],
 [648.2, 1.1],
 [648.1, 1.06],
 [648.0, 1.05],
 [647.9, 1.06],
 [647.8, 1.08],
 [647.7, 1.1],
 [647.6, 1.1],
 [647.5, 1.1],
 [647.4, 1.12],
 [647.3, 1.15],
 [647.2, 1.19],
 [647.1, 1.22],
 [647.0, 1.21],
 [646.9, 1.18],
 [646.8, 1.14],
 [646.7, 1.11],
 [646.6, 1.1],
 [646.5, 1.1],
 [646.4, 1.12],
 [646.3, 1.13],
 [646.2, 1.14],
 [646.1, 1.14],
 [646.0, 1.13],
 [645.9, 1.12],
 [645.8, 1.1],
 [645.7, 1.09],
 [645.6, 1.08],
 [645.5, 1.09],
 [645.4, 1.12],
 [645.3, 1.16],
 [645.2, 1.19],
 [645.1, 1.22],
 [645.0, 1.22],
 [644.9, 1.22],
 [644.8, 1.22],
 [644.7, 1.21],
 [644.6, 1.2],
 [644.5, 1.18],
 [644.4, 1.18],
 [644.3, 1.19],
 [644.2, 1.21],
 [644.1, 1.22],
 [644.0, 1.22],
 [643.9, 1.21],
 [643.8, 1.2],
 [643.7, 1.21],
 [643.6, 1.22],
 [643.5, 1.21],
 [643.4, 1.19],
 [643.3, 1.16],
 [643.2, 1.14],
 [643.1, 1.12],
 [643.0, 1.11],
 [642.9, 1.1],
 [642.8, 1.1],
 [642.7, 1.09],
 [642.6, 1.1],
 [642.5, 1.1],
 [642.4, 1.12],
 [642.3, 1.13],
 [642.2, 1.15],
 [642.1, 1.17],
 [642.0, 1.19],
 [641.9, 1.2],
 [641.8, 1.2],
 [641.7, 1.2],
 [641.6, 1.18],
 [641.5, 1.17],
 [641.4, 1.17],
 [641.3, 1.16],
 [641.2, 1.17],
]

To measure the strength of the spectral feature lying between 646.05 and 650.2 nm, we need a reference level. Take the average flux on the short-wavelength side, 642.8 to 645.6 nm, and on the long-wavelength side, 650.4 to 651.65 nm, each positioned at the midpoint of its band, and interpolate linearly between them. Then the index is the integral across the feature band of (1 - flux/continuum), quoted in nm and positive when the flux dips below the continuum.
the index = 0.10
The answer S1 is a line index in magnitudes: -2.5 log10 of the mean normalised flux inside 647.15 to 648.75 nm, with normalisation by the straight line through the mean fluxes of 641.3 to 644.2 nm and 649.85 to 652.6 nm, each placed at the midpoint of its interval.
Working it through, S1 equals 0.04 mag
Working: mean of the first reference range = 1.16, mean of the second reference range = 1.15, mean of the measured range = 1.12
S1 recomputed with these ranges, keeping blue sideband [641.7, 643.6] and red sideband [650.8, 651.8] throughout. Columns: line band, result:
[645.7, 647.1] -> 0.02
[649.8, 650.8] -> 0.04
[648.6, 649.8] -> -0.03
